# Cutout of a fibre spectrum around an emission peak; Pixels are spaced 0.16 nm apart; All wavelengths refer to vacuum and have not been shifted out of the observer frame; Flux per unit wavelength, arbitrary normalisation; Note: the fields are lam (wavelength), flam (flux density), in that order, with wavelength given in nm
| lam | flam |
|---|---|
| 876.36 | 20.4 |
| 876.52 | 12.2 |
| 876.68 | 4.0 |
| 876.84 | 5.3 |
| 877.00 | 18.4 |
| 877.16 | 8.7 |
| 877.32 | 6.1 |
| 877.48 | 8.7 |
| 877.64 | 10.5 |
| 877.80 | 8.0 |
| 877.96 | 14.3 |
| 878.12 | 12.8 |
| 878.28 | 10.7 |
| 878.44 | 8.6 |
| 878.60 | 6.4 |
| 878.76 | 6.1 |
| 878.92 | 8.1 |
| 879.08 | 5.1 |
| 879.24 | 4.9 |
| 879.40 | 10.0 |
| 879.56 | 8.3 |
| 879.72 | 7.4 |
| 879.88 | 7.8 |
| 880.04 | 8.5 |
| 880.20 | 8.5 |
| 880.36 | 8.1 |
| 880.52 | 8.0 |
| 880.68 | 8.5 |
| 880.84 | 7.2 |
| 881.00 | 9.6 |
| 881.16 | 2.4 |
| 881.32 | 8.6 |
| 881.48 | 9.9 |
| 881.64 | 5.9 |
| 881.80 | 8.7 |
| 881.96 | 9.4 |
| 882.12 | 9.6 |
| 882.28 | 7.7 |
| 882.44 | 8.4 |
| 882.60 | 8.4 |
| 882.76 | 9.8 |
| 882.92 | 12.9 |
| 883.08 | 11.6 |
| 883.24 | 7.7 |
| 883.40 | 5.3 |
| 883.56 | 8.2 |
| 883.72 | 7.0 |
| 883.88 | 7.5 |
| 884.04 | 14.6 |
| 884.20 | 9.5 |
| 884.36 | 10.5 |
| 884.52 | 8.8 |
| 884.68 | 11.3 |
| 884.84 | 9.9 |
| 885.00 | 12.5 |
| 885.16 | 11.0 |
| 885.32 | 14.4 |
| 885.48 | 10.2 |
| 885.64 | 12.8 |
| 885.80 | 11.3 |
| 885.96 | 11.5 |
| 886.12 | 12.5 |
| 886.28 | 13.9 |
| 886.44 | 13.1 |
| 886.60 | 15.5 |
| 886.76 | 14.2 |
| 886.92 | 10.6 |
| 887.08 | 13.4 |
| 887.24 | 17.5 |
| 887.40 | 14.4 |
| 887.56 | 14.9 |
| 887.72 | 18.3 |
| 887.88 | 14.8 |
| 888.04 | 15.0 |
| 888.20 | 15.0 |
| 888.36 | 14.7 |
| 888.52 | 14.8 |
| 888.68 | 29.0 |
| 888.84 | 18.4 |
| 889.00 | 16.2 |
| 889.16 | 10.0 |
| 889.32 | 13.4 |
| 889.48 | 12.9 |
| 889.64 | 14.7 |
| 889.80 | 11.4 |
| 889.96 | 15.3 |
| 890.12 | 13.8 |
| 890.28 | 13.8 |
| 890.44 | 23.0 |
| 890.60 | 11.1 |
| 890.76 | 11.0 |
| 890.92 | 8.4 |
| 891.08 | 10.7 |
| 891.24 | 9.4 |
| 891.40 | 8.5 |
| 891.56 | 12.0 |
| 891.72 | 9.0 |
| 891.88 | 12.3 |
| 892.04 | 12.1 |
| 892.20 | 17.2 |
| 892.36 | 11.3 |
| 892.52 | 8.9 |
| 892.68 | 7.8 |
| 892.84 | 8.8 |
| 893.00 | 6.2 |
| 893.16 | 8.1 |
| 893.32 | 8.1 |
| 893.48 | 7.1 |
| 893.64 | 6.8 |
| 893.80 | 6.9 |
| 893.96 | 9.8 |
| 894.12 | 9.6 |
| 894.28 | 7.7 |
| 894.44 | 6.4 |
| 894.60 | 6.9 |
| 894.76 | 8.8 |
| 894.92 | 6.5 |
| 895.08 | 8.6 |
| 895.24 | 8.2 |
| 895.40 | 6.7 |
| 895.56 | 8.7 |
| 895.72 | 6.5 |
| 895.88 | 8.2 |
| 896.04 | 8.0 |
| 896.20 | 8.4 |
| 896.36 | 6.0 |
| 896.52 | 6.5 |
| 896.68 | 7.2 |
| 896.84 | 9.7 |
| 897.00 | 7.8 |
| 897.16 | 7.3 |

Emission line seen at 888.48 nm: Mg II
